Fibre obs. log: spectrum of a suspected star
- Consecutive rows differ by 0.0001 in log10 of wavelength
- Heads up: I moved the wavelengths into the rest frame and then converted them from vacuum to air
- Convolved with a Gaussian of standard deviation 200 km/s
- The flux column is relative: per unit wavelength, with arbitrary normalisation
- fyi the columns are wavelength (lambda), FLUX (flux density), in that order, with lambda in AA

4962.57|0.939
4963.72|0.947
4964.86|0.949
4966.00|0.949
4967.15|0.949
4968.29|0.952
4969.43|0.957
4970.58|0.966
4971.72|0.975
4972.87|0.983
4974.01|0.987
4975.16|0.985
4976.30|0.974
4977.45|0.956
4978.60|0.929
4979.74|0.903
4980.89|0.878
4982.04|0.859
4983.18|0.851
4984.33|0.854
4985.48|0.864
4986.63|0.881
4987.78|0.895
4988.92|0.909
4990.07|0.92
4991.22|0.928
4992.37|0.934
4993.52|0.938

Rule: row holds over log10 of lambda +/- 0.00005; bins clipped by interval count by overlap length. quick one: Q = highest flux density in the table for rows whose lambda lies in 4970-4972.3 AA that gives 0.975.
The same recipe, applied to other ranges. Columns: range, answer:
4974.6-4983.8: 0.985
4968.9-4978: 0.987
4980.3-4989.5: 0.909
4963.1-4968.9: 0.952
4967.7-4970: 0.957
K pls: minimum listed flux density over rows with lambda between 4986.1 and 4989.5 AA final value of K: 0.881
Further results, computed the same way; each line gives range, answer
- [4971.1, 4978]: 0.956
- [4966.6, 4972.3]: 0.949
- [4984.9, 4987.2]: 0.864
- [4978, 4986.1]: 0.851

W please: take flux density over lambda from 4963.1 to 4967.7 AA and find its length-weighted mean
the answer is 0.947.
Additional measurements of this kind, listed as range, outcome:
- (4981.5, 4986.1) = 0.857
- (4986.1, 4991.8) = 0.908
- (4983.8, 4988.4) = 0.875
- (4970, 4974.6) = 0.977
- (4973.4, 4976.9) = 0.982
